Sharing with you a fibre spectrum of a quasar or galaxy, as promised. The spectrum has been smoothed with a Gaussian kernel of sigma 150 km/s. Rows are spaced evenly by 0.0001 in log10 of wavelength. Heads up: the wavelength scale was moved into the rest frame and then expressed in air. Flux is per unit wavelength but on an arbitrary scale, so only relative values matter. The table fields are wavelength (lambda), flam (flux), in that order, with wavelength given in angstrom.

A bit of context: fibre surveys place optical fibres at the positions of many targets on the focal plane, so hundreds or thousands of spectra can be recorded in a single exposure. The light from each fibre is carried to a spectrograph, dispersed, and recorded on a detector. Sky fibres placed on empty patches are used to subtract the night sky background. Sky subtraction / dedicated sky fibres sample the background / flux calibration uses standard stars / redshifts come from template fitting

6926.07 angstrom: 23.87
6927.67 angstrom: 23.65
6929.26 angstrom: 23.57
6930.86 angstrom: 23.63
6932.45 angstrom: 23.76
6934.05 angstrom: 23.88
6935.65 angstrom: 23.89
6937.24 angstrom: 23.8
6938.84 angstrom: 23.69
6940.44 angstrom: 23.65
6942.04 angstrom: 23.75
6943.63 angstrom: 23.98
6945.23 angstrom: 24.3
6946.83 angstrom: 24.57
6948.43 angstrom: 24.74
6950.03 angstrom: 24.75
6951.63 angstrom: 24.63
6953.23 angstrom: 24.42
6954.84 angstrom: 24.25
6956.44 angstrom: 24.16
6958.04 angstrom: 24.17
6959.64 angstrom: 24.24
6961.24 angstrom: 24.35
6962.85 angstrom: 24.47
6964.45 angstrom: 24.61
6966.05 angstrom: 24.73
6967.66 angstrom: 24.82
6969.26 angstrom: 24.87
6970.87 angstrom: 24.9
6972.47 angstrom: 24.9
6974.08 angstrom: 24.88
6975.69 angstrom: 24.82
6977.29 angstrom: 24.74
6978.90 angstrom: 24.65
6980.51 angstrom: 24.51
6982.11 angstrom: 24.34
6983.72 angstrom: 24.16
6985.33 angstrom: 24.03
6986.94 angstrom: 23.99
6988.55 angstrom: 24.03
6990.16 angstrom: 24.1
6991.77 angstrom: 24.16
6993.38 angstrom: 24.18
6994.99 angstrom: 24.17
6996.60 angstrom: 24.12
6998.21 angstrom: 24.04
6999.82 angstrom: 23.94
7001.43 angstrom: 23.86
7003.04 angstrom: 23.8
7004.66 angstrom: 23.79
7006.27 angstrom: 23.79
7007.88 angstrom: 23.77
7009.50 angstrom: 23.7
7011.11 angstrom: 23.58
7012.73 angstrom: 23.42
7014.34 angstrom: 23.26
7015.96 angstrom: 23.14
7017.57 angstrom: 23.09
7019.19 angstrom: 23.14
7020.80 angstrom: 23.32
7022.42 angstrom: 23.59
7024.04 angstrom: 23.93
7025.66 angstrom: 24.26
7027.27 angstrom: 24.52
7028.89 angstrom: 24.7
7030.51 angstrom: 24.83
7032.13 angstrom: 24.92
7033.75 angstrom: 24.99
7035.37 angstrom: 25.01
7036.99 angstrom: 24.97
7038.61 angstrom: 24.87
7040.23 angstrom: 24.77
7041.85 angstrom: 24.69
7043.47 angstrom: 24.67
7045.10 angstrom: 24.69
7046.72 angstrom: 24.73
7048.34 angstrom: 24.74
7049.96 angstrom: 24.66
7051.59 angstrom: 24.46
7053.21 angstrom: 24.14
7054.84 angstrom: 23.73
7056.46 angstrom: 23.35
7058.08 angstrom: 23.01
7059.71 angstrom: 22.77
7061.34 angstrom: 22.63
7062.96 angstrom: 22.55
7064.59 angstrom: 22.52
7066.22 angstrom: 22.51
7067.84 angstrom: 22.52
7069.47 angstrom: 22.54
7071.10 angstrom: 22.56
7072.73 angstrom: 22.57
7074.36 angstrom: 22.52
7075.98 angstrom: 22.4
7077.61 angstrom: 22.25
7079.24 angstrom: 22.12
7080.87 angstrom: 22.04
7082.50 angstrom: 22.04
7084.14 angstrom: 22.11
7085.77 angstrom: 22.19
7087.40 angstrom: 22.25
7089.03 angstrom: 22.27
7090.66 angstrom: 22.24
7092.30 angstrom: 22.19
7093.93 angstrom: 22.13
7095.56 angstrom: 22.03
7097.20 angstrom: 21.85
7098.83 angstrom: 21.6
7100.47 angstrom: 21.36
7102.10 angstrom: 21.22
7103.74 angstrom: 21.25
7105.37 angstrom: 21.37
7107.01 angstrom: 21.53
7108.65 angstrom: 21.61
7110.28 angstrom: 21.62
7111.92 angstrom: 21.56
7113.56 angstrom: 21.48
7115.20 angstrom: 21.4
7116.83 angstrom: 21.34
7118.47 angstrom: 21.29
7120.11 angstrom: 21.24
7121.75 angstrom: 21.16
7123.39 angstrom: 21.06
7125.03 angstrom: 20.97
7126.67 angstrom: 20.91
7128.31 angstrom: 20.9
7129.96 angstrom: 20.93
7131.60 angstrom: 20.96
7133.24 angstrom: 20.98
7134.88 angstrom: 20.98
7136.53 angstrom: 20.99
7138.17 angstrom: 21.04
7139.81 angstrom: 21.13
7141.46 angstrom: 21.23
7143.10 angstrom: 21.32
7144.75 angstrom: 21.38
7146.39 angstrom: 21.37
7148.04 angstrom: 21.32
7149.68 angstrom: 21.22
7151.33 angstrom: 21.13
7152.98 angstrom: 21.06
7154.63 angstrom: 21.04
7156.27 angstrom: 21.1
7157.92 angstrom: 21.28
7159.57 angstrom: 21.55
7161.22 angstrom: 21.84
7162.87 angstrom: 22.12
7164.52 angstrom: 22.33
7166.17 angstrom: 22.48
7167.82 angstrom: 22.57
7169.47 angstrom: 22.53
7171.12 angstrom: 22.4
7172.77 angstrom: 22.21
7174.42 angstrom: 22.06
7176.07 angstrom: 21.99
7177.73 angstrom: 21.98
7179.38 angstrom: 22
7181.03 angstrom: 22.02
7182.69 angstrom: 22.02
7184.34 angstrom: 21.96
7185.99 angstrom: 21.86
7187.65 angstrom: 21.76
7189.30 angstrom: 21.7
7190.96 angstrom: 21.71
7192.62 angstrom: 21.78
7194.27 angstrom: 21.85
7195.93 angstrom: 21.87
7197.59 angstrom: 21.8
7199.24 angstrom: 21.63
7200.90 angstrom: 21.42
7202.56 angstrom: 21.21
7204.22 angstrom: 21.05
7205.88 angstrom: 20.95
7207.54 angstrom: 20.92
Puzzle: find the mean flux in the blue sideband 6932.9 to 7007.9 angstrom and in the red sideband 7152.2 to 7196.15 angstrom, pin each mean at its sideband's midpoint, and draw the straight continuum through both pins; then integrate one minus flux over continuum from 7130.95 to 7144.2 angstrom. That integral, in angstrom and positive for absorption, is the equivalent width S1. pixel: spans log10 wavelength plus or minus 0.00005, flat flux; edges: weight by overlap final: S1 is 0.7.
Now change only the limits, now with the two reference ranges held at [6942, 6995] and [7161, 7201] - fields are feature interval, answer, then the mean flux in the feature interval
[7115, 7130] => 1.0 angstrom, 21.1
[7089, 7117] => 1.5 angstrom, 21.7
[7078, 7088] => 0.4 angstrom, 22.1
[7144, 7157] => 0.7 angstrom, 21.2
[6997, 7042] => -0.4 angstrom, 24.1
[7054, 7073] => 0.5 angstrom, 22.8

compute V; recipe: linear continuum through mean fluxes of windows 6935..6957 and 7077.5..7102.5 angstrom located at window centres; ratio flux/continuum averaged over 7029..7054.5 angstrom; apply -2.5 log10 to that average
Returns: -0.09 mag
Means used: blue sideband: 24.2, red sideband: 22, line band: 24.7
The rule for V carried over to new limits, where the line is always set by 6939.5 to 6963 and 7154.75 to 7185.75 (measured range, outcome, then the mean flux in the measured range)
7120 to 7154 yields 0.06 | 21.1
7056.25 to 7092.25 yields 0.03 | 22.4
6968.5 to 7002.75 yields -0.02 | 24.3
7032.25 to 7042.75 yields -0.07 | 24.9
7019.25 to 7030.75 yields -0.03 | 24.1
